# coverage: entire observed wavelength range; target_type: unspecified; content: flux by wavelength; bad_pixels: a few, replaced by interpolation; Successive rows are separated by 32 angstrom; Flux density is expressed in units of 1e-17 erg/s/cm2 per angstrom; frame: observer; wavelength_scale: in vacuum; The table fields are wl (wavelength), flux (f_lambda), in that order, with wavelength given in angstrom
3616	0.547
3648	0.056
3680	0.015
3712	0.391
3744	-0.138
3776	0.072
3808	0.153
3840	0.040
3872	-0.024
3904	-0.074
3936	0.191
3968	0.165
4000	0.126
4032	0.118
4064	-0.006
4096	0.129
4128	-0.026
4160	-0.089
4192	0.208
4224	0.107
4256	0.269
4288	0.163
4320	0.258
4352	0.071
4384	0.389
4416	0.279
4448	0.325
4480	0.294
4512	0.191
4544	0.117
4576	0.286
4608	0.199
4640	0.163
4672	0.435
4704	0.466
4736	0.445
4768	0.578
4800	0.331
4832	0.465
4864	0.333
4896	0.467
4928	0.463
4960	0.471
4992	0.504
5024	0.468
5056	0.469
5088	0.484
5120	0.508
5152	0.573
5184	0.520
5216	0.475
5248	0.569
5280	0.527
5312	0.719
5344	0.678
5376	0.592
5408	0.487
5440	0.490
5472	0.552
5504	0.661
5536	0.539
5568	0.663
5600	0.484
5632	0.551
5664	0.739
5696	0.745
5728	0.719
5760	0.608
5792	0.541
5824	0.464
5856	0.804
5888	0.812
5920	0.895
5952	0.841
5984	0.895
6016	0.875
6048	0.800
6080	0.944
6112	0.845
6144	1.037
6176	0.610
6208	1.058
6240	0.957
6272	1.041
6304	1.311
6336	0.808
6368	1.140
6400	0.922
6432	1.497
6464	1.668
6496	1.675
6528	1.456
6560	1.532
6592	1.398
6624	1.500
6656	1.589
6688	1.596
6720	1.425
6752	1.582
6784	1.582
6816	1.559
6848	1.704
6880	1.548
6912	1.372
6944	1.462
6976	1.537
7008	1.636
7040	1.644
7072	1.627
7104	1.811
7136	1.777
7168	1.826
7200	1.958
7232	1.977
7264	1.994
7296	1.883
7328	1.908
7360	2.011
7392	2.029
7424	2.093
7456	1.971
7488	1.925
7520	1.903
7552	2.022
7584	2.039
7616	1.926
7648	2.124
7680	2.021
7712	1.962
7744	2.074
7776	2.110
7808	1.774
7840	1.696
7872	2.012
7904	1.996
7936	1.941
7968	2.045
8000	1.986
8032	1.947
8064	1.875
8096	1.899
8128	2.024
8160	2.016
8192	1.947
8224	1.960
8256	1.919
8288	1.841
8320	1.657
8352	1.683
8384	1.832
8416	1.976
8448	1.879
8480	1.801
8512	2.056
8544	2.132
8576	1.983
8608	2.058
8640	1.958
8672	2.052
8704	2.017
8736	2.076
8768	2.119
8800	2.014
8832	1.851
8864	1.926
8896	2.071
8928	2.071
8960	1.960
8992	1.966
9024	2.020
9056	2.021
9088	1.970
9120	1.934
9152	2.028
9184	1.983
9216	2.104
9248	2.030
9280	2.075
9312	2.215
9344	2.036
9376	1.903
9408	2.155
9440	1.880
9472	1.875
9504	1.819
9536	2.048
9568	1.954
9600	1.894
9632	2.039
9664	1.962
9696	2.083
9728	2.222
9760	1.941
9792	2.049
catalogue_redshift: 0.609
